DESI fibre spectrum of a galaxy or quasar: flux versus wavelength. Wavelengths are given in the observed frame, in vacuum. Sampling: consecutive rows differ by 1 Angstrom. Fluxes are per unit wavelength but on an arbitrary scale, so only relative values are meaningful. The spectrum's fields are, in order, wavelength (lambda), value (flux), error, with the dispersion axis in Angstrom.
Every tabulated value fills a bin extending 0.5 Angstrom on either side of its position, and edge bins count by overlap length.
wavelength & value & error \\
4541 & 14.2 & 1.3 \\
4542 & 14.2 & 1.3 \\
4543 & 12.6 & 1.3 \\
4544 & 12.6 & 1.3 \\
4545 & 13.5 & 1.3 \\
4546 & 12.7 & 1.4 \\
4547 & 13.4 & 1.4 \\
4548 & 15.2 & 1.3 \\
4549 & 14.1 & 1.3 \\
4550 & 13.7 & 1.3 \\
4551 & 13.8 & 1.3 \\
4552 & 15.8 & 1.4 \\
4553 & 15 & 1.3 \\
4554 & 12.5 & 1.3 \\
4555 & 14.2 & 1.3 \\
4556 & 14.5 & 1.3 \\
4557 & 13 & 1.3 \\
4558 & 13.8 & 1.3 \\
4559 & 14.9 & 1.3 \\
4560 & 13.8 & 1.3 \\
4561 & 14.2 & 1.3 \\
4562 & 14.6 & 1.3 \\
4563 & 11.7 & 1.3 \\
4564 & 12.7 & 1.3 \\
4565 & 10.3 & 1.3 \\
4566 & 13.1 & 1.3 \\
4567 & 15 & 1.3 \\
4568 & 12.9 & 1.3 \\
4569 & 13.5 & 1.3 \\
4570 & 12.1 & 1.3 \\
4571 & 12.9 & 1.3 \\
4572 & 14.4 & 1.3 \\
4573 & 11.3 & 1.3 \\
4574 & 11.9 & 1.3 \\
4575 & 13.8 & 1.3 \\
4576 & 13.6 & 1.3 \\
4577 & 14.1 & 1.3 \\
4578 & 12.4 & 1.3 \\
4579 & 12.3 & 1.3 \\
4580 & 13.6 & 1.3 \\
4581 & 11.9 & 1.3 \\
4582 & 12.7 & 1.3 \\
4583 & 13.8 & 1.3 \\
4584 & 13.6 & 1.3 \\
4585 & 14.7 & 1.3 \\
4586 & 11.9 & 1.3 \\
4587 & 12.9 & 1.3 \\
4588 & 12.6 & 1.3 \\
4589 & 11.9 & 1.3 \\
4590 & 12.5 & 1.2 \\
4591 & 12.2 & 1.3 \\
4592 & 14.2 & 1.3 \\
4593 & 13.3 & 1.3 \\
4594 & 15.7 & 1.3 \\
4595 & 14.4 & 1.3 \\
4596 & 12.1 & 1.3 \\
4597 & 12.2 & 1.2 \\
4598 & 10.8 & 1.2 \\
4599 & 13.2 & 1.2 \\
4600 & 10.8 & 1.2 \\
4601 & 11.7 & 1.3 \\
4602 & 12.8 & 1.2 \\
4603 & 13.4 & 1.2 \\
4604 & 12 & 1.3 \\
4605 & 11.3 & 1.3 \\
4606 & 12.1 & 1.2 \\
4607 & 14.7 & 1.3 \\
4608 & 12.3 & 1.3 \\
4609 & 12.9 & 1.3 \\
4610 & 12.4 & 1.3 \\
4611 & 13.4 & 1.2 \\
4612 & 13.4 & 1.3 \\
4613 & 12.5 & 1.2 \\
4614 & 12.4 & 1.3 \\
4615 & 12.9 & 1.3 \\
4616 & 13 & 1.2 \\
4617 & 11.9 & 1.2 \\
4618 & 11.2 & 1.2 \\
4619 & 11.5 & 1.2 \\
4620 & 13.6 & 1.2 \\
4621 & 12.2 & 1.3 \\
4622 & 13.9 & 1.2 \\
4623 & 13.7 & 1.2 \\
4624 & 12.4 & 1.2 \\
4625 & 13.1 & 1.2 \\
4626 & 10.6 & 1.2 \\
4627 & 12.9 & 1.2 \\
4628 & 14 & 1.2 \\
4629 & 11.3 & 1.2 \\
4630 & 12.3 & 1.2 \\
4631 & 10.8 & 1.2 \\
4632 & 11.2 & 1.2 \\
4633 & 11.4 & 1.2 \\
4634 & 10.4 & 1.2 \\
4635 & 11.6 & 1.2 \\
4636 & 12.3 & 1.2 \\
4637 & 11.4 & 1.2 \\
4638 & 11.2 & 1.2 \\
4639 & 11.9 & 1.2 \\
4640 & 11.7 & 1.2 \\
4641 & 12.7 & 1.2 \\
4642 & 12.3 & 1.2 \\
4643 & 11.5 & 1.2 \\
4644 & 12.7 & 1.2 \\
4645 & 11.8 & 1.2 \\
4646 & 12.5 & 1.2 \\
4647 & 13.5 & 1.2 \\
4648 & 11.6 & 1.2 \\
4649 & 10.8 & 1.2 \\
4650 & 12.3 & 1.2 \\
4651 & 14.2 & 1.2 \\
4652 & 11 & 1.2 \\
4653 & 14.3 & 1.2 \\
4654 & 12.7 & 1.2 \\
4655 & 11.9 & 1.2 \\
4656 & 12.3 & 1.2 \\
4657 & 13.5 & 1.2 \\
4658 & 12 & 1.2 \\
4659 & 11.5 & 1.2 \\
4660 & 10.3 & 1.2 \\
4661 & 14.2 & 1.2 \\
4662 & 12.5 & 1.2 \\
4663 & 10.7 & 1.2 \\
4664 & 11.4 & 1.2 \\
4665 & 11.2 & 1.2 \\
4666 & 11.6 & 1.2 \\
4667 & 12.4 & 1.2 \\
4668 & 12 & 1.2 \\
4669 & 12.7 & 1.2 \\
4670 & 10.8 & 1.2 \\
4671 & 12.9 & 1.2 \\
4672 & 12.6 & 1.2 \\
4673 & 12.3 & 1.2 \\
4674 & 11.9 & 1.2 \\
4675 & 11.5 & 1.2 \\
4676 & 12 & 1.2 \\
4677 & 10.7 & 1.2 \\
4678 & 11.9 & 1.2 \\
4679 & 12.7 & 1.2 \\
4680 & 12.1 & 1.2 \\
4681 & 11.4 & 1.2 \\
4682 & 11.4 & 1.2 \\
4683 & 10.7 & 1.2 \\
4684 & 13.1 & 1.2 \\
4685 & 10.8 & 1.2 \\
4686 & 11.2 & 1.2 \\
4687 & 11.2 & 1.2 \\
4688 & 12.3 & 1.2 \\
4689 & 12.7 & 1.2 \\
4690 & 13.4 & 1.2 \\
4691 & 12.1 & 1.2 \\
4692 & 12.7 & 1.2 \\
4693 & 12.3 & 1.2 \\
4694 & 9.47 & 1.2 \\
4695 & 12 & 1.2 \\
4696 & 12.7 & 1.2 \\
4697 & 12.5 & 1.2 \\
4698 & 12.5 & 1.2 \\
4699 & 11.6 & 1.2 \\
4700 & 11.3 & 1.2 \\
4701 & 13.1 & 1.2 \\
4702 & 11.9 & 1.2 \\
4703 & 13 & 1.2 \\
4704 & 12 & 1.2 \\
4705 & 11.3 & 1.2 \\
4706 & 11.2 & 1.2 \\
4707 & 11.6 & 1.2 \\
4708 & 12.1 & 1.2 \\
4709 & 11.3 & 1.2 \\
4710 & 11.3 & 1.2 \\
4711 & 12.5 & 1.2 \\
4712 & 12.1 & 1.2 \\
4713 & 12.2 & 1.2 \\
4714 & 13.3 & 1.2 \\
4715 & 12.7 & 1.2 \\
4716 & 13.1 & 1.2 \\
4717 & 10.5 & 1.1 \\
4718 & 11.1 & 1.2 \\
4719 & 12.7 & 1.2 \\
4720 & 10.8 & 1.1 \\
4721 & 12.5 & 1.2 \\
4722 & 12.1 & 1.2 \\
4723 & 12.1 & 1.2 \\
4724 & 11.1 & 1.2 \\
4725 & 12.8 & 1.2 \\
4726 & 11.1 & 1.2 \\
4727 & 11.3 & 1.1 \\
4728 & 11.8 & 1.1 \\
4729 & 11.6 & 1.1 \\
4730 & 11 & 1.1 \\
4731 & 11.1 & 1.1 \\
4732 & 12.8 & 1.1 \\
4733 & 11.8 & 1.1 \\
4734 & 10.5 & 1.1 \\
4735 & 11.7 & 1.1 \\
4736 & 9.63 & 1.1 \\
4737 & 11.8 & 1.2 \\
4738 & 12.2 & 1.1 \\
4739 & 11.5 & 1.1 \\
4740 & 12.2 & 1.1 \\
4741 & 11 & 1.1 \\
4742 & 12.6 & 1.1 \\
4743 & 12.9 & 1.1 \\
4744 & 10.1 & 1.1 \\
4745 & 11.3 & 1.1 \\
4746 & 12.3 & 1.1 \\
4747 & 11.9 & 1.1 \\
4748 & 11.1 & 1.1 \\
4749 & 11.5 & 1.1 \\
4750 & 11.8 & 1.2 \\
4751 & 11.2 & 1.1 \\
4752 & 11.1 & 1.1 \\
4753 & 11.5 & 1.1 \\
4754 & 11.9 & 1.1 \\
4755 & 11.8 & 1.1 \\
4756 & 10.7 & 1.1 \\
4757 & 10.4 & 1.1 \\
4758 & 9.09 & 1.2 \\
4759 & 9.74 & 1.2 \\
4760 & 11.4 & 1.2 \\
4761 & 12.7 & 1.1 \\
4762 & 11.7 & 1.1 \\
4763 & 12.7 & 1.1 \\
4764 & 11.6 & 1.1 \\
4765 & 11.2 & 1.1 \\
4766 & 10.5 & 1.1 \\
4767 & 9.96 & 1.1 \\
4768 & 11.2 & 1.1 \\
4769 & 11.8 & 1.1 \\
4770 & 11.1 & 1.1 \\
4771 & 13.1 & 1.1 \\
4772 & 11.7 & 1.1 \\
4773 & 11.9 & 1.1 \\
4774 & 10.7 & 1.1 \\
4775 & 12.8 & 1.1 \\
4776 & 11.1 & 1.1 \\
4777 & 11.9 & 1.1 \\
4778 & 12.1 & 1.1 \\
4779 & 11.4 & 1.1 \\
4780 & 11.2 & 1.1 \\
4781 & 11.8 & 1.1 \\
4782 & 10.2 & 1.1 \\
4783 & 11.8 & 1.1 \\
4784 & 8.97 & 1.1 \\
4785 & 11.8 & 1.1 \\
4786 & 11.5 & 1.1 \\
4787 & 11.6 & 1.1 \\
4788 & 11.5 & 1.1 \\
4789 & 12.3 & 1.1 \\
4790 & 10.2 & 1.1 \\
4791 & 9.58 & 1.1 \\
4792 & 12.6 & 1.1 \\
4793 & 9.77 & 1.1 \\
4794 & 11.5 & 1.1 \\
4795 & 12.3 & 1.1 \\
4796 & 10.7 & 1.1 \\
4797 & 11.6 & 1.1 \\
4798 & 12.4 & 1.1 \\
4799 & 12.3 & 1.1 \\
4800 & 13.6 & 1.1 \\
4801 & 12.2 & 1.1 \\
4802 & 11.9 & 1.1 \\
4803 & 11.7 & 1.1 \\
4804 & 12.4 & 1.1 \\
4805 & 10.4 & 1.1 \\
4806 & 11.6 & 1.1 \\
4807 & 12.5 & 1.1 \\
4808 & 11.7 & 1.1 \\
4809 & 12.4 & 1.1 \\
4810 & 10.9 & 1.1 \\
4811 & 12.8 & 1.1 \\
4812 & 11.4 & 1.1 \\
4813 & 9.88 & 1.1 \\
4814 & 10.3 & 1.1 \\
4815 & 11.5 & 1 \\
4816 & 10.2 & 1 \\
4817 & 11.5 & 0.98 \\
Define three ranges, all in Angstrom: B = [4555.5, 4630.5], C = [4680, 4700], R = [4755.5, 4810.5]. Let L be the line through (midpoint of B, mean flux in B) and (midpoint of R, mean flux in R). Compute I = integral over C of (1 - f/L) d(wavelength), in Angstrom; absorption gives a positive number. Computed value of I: 0.4 Angstrom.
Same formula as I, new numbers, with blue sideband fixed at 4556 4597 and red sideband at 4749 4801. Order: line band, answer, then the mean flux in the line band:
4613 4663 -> 1.6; 12.2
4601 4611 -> 0.2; 12.6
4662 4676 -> 0.5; 11.9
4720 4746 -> 0.3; 11.6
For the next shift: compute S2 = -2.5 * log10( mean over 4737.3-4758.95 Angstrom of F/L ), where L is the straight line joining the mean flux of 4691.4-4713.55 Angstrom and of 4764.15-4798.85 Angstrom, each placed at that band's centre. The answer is 0.02 mag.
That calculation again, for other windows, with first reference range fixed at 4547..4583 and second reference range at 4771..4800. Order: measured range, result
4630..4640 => 0.12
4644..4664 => 0.03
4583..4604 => 0.03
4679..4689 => 0.06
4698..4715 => 0.01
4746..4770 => 0.04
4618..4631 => 0.03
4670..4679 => 0.04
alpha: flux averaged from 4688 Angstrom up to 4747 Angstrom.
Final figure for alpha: 11.9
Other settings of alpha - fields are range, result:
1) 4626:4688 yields 12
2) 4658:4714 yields 11.9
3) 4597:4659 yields 12.3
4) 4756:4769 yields 11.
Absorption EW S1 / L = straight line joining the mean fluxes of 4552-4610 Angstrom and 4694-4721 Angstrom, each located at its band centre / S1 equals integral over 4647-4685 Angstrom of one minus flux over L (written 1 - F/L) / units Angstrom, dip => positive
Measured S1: 0.9 Angstrom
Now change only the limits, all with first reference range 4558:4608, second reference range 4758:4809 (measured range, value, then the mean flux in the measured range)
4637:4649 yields 0.5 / 12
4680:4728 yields 0.6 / 11.9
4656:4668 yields 0.4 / 12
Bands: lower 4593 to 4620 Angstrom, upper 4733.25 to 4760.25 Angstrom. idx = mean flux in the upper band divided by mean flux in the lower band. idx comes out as 0.90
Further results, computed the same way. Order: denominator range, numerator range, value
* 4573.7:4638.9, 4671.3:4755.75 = 0.94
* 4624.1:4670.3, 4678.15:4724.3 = 0.99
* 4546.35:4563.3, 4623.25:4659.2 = 0.86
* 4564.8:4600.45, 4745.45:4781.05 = 0.88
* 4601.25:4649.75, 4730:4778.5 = 0.93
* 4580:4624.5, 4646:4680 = 0.95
